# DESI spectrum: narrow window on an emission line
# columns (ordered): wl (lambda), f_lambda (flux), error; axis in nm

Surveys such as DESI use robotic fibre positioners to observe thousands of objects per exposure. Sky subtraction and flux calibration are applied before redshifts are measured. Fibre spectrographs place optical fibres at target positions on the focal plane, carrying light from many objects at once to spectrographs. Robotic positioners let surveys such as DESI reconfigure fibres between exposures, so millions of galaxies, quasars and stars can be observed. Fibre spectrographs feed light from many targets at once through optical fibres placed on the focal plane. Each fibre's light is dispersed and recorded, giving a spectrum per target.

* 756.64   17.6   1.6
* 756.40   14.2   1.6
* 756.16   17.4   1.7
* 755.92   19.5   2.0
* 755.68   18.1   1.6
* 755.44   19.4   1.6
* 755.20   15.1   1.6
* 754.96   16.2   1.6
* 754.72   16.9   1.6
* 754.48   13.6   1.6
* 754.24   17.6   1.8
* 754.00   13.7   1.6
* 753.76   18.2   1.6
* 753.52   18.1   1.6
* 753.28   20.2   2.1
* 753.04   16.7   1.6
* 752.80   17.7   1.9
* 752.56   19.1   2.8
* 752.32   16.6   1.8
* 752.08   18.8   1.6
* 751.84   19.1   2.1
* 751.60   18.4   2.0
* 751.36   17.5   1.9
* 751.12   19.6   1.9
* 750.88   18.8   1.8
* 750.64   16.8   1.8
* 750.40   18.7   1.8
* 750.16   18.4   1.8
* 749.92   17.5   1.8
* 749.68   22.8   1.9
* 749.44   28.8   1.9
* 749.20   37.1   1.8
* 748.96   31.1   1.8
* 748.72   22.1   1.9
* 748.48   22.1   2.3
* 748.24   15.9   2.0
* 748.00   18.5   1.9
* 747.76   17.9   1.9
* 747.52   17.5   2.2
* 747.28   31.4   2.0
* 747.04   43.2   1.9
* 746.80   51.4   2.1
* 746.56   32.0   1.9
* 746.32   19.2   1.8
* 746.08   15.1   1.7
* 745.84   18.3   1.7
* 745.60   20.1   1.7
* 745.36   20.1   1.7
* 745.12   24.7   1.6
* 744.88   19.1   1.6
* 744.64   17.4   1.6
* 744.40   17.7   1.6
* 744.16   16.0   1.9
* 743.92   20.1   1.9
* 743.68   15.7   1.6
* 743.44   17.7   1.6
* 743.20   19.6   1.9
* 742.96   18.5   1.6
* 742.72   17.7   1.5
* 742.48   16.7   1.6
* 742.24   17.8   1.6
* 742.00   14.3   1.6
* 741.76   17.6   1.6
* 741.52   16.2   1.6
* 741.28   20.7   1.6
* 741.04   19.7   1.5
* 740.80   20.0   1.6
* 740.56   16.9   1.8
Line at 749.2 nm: [N II]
